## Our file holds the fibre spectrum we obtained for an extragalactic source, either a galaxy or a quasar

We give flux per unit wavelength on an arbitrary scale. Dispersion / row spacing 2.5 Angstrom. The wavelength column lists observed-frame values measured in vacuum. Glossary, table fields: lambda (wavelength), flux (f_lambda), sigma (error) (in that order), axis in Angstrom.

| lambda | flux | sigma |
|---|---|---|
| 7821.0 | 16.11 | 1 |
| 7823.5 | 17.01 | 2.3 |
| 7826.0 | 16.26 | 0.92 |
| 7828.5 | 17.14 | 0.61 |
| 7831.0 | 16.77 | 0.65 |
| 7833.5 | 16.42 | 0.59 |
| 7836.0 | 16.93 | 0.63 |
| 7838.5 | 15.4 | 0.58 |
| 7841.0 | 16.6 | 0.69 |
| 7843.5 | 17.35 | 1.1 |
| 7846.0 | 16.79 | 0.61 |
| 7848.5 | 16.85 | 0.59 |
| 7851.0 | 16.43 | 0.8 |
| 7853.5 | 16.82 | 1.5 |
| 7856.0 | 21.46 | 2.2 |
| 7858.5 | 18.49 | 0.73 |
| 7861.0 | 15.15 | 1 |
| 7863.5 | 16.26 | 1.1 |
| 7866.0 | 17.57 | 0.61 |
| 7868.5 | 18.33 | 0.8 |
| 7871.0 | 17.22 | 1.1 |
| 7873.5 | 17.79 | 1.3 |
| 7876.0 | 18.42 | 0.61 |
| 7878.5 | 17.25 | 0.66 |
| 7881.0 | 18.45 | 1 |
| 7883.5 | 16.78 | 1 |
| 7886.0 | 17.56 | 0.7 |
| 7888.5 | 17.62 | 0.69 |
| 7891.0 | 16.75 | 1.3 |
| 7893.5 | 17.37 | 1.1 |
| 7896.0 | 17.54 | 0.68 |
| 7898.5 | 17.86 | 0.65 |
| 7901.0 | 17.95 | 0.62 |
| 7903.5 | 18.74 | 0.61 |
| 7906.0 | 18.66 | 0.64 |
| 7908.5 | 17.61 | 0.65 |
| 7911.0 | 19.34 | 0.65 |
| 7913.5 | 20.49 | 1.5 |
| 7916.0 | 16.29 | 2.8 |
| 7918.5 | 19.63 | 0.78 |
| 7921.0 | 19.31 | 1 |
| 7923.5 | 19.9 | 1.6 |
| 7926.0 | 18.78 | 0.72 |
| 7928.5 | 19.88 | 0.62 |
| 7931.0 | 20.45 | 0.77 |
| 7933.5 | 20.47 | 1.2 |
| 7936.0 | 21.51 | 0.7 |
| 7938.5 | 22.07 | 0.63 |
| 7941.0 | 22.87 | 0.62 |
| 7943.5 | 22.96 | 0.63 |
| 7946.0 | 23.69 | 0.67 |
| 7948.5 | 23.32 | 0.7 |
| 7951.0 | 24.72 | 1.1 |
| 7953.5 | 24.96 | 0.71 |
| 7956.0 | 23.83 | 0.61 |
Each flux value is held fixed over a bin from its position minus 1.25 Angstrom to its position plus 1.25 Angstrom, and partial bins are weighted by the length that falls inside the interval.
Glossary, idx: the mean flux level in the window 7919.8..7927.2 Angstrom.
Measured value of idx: 19.3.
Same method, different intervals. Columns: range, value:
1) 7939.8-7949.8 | 23.2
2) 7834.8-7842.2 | 16.3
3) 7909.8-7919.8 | 18.9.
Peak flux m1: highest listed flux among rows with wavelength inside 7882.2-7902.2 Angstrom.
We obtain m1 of 17.95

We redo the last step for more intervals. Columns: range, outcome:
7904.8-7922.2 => 20.49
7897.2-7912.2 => 19.34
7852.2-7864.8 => 21.46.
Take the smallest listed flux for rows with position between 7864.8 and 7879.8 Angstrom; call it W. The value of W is 17.22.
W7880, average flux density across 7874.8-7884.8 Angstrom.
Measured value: 17.7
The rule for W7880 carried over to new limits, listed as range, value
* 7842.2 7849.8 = 17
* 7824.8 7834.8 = 16.7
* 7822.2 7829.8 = 16.8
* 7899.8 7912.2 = 18.5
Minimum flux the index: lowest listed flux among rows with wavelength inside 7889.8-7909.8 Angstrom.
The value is 16.75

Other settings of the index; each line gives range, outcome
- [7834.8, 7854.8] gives 15.4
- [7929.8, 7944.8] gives 20.45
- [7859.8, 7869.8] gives 15.15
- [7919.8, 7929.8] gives 18.78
